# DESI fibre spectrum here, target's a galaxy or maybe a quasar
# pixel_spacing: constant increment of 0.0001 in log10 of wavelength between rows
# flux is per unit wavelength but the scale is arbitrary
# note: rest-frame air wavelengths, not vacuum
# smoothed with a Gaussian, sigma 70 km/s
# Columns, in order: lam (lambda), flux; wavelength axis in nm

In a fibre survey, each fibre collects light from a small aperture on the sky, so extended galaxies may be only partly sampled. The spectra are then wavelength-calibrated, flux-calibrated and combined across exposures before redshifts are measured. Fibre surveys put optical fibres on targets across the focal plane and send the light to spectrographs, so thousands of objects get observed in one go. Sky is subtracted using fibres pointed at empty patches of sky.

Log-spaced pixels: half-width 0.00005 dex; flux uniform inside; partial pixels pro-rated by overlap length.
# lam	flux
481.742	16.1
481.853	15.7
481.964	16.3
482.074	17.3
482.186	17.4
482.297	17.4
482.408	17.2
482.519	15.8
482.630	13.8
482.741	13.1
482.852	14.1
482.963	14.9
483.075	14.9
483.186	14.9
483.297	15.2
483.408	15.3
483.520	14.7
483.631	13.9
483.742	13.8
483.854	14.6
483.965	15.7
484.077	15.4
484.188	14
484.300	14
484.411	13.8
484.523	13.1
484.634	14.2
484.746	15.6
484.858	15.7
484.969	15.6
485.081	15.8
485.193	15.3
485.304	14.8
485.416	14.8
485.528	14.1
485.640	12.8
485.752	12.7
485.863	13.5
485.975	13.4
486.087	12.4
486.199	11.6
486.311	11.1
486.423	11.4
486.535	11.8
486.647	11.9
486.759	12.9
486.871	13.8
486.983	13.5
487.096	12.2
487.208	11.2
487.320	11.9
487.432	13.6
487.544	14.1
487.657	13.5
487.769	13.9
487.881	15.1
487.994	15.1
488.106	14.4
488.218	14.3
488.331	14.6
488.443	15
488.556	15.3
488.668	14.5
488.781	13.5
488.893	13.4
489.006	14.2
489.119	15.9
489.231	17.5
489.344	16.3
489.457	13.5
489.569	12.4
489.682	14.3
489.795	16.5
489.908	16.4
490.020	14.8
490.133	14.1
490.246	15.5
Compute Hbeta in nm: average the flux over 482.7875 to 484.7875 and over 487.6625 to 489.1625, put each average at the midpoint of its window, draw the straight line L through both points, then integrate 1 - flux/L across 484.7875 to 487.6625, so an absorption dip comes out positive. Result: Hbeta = 0.24 nm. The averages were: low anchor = 14.5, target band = 13.3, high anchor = 14.5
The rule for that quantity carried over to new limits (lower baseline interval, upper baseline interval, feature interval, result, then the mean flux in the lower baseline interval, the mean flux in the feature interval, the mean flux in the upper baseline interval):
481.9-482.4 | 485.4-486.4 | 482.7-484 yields 0.092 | 17.1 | 14.6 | 12.8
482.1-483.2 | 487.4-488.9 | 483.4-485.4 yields 0.045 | 15.4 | 14.7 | 14.4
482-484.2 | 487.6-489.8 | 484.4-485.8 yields 0.045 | 15.2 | 14.5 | 14.6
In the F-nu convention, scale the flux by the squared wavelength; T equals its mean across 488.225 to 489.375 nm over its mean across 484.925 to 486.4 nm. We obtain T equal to 1.1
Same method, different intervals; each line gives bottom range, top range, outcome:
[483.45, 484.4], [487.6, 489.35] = 1.04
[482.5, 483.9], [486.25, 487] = 0.86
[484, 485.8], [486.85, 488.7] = 0.97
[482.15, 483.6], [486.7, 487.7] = 0.87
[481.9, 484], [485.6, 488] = 0.85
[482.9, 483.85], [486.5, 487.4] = 0.86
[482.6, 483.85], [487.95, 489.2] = 1.04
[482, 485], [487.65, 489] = 0.98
